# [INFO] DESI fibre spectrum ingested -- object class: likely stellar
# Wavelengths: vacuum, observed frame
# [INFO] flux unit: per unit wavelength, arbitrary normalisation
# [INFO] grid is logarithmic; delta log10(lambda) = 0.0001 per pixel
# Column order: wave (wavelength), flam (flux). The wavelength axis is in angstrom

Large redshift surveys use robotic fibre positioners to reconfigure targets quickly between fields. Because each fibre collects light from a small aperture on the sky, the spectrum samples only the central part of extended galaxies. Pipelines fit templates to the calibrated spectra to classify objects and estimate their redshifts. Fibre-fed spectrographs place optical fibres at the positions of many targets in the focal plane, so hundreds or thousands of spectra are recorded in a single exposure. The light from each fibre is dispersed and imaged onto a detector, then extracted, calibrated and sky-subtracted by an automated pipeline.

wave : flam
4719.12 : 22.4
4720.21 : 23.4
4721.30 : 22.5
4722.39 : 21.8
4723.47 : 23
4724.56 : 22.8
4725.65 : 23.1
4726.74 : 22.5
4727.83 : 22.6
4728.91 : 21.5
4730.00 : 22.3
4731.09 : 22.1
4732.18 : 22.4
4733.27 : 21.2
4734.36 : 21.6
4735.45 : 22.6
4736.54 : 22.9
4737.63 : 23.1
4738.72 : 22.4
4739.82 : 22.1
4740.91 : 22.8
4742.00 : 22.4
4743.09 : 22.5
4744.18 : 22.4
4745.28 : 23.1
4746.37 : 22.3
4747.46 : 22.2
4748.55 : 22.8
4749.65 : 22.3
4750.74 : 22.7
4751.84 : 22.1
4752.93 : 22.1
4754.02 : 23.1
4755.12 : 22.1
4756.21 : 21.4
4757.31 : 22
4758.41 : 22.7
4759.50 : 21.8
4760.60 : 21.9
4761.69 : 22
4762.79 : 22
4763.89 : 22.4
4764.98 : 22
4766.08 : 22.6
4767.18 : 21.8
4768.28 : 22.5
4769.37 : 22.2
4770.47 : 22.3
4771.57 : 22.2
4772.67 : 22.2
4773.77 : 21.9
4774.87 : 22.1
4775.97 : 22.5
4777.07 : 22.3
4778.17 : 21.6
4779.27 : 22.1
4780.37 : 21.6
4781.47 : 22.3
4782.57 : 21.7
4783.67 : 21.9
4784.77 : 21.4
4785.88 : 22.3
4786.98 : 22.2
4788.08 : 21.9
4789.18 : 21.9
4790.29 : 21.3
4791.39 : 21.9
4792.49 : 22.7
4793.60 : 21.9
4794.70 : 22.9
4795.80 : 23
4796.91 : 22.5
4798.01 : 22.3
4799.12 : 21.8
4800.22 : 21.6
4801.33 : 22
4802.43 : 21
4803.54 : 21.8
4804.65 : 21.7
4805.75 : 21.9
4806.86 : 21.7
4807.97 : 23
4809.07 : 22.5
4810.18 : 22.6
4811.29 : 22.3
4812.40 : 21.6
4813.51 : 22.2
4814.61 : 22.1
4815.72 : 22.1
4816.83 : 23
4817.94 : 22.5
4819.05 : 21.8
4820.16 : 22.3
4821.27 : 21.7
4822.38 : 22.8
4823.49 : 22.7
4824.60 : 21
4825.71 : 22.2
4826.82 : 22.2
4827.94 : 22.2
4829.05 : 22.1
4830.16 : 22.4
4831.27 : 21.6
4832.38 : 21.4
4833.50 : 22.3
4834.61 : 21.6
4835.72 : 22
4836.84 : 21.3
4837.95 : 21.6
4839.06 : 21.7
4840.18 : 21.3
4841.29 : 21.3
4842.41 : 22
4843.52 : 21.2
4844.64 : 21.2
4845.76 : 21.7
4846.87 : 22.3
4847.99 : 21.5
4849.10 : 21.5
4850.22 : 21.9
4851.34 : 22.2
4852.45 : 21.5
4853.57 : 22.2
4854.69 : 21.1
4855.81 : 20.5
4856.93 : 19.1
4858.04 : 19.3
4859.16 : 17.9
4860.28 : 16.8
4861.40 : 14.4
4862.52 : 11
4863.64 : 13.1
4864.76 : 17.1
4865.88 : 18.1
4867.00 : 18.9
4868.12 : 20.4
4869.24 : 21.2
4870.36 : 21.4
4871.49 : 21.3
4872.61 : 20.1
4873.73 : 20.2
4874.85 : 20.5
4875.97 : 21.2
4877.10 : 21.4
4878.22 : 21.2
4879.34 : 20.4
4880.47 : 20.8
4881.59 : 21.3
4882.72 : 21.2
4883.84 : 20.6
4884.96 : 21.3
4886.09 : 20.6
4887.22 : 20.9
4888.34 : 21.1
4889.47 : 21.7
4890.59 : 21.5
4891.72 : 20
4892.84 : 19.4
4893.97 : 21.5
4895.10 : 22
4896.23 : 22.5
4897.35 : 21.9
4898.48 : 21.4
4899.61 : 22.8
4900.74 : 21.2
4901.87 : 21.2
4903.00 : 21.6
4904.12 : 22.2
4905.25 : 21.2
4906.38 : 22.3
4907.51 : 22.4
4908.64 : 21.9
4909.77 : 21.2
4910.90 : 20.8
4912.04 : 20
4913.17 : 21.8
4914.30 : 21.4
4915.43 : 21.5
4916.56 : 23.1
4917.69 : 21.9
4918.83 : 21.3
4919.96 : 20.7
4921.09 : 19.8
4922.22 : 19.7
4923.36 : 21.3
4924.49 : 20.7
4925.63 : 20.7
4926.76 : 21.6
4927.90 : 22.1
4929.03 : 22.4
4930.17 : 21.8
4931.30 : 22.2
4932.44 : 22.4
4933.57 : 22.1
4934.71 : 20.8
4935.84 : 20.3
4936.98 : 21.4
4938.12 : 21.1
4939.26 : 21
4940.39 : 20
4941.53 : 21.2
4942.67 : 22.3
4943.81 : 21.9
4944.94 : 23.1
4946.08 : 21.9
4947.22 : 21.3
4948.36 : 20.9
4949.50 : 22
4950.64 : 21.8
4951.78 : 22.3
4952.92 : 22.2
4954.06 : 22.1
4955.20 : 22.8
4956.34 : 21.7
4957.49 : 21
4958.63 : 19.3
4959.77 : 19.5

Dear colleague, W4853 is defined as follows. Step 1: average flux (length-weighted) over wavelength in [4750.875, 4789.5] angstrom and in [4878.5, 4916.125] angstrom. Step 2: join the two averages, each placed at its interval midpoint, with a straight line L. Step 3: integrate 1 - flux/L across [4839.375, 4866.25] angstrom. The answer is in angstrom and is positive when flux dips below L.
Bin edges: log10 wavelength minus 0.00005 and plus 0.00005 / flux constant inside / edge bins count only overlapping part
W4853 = 2.5 angstrom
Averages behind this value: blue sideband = 22.1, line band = 19.6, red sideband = 21.3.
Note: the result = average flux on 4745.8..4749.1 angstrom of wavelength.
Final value 22.5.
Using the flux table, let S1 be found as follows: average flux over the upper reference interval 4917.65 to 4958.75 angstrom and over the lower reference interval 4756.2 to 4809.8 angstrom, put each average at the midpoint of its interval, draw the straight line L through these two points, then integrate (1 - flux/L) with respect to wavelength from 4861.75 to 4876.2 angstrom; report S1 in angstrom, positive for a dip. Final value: 2.0 angstrom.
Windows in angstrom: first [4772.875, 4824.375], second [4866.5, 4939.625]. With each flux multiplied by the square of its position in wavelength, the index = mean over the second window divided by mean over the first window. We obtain 1.00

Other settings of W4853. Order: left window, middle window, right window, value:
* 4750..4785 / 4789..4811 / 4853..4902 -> -0.6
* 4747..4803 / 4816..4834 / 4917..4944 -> -0.2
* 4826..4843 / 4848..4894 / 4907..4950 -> 3.6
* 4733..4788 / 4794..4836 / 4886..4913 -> -0.4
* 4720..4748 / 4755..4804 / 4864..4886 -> -0.6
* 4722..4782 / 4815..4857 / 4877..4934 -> 0.0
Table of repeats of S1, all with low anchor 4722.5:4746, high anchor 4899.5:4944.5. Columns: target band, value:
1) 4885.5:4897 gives 0.2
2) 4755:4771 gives 0.1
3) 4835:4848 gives 0.2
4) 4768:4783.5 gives 0.1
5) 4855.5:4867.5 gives 2.7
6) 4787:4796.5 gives 0.0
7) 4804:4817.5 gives -0.1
